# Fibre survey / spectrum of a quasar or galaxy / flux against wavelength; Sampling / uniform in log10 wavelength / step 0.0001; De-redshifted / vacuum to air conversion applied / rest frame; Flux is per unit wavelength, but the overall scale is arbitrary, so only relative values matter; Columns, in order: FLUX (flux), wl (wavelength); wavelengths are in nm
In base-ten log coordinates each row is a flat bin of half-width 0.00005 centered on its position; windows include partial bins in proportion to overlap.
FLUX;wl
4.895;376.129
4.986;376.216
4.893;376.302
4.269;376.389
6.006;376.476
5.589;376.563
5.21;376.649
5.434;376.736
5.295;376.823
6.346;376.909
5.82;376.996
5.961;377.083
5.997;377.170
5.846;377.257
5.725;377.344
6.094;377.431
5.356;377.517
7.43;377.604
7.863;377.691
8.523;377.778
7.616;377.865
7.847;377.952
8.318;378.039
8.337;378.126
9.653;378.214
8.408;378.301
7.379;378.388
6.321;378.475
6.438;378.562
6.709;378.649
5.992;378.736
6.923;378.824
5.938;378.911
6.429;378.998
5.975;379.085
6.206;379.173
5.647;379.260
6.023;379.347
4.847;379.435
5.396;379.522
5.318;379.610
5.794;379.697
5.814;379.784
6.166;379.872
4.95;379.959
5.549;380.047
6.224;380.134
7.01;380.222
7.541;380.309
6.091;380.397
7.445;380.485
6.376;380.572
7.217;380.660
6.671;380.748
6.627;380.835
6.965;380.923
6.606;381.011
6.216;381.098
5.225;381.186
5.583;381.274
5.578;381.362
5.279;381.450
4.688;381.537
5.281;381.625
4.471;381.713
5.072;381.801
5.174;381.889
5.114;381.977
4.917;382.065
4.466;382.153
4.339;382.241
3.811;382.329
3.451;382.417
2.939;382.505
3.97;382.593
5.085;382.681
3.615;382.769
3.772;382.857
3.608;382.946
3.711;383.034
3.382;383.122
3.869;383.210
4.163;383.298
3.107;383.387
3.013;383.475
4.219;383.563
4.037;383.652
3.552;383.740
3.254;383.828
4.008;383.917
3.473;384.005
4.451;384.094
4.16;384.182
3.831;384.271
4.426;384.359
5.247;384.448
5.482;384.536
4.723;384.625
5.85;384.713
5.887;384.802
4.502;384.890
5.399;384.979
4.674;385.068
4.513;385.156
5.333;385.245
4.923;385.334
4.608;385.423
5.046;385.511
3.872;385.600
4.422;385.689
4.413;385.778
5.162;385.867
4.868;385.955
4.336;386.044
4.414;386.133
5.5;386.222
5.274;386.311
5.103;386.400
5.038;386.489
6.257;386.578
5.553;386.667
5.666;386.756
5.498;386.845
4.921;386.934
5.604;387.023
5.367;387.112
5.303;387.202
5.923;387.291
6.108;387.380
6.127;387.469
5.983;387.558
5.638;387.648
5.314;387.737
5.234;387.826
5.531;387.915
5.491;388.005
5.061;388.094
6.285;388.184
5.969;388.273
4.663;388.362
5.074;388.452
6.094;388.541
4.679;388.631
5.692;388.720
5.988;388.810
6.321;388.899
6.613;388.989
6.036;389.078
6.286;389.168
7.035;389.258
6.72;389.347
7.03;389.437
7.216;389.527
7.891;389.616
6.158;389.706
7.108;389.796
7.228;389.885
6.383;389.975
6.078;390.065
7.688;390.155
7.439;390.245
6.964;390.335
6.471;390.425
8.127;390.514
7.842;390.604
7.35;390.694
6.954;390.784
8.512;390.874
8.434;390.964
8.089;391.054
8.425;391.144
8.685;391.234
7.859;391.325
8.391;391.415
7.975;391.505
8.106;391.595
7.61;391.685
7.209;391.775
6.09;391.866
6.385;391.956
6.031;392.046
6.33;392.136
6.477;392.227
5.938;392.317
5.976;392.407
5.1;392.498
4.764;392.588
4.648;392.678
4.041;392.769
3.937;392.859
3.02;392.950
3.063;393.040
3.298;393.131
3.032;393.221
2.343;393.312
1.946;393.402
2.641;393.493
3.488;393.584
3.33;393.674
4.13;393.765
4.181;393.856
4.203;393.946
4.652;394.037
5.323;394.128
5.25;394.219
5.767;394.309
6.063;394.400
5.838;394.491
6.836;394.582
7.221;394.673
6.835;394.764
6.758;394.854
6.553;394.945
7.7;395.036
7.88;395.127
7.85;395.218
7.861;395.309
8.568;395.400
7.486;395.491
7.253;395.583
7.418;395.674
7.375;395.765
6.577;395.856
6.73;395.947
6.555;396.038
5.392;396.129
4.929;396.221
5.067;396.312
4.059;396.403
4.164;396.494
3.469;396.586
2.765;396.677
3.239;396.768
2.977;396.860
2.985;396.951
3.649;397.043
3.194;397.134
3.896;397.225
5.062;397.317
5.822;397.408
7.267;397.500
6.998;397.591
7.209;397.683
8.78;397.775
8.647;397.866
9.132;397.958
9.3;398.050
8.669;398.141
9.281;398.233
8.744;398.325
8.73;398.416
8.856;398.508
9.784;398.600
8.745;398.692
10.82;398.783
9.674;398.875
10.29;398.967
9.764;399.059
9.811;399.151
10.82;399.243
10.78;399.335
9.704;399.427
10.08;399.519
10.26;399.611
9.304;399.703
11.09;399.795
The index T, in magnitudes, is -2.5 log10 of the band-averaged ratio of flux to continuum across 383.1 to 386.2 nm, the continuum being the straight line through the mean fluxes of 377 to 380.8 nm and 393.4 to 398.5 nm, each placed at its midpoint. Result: 0.396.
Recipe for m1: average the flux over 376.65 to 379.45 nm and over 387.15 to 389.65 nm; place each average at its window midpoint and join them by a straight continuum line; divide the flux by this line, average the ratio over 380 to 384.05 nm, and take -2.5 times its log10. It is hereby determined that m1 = 0.29 mag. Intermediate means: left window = 6.64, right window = 5.97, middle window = 4.9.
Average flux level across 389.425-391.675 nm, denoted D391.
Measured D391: 7.55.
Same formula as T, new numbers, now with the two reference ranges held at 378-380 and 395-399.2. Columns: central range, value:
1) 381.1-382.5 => 0.33 mag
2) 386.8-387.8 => 0.19 mag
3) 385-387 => 0.32 mag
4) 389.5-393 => 0.00 mag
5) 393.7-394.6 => 0.32 mag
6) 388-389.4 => 0.15 mag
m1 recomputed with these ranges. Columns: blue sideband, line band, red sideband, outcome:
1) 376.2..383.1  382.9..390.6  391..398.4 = 0.103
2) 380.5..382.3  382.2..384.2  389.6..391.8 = 0.499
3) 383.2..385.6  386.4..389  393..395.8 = -0.166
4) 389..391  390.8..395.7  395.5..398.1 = 0.084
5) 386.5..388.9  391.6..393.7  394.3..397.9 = 0.229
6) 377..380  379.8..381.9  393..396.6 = 0.070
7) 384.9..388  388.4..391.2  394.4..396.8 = -0.228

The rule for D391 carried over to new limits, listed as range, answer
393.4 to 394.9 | 5.06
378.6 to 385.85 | 5.07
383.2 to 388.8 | 4.95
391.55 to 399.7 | 6.39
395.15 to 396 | 7.46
